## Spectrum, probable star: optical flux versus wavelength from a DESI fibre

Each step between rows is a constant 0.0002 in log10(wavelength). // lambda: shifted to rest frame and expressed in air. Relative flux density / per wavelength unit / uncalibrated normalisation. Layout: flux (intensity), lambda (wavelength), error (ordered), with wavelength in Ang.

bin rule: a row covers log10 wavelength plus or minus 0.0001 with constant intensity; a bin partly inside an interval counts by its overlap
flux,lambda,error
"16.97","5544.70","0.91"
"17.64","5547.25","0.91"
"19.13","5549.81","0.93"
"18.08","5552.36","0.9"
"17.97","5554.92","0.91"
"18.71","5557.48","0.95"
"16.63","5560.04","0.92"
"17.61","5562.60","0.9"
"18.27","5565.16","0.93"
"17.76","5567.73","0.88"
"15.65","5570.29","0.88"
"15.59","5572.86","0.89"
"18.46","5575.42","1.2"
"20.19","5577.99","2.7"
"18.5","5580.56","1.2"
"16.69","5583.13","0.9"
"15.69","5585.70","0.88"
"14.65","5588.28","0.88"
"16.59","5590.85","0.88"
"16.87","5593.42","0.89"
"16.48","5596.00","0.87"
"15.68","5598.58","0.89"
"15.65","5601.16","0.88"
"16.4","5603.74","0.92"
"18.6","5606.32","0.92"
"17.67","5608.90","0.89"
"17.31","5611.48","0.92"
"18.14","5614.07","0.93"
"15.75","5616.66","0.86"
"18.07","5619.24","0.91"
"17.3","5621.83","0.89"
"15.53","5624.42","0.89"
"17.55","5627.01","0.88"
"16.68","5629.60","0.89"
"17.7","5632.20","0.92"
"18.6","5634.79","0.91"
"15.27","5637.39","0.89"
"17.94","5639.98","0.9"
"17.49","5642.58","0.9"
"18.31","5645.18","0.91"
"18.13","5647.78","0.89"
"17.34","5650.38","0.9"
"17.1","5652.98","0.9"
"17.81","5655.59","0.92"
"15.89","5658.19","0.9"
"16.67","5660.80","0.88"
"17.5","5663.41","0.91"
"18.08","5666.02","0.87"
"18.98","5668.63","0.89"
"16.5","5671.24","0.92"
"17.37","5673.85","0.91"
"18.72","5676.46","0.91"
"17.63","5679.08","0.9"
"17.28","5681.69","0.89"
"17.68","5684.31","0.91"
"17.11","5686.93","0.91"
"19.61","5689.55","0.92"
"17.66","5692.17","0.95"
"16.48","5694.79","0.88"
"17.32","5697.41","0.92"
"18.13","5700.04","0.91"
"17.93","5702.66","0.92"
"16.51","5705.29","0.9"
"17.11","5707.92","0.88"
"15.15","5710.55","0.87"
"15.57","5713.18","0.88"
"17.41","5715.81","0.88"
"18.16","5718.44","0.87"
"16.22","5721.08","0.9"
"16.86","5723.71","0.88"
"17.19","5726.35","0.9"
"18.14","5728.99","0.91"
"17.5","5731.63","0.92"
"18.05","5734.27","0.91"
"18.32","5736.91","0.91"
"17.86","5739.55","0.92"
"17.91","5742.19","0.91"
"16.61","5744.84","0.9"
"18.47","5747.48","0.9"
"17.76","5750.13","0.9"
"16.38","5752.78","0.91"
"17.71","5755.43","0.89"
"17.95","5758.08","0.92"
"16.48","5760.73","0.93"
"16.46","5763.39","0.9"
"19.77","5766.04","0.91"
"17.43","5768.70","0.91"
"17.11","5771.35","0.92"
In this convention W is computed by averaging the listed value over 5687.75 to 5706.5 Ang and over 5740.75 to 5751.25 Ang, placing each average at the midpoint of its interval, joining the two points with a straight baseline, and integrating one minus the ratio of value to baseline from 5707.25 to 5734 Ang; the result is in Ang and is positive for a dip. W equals 1.1 Ang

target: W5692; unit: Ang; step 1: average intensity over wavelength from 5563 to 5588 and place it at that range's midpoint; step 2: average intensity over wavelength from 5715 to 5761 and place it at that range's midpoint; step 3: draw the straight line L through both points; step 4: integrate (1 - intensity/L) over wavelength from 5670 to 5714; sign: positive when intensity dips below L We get 0.4 Ang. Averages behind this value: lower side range 17.3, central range 17.3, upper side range 17.5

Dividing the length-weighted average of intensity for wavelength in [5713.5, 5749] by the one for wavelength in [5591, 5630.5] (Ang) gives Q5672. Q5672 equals 1.0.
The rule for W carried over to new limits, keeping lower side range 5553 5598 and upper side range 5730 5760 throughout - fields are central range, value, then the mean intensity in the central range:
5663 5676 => -0.2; 17.8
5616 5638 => 0.4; 17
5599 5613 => 0.2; 17.1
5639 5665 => 0.0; 17.4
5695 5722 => 1.0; 16.9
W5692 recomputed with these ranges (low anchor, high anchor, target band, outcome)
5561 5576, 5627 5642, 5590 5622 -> 0.5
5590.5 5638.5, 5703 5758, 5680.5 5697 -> -0.4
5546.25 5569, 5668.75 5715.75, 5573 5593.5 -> 0.8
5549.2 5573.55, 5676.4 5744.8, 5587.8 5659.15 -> 1.8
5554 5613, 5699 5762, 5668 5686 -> -0.5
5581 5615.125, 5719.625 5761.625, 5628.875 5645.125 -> -0.5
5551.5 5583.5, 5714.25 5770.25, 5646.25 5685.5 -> 0.2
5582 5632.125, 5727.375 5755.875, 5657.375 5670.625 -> -0.2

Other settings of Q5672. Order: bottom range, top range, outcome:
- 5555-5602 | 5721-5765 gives 1.03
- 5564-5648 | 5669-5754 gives 1.02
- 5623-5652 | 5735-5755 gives 1.02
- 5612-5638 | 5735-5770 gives 1.03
